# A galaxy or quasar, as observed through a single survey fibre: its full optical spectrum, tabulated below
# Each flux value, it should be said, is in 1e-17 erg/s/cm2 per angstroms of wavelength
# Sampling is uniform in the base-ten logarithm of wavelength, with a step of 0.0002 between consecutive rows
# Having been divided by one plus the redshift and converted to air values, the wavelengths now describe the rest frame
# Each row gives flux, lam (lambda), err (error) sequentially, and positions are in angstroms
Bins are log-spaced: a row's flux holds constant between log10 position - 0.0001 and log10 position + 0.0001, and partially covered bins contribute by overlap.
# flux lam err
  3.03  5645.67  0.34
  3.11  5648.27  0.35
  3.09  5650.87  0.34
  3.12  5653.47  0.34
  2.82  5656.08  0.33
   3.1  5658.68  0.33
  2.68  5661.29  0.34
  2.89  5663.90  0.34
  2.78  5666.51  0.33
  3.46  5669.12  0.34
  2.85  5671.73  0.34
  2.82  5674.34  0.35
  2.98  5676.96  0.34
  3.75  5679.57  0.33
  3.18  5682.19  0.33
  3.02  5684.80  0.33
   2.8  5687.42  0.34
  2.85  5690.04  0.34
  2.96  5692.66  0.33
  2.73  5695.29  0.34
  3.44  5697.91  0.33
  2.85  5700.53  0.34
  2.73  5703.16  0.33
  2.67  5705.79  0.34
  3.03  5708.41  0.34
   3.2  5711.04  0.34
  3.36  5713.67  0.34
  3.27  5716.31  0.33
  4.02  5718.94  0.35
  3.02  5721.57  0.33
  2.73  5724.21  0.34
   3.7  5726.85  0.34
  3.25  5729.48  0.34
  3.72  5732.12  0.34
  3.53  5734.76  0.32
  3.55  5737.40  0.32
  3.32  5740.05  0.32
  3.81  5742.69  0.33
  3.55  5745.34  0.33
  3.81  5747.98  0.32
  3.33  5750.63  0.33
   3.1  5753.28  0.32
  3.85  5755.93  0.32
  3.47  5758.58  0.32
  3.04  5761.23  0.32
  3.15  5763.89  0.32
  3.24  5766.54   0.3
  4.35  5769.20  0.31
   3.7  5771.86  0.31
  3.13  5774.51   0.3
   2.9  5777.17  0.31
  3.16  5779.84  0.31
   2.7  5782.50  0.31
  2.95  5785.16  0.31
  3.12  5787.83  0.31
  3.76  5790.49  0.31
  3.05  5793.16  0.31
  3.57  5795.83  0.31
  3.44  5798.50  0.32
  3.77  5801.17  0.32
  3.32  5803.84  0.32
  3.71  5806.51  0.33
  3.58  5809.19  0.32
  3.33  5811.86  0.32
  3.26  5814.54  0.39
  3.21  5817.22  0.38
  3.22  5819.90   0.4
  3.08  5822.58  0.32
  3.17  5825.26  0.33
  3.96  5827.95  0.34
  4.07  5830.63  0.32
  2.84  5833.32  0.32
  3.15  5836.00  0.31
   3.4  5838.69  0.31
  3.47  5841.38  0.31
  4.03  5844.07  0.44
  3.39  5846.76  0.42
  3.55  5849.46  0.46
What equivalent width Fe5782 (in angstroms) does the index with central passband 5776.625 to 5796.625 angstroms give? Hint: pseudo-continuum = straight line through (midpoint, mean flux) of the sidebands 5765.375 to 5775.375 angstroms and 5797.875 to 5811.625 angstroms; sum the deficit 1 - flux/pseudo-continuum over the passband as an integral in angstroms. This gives 2.5 angstroms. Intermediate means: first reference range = 3.63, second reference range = 3.55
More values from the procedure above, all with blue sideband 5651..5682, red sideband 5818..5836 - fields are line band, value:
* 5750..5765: -0.5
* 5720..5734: -0.7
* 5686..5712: 1.5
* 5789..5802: -0.8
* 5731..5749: -2.4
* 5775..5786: 1.1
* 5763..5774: -1.2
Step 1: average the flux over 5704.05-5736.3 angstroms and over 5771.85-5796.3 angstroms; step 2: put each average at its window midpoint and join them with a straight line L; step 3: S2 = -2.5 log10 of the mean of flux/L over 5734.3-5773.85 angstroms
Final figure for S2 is -0.09 mag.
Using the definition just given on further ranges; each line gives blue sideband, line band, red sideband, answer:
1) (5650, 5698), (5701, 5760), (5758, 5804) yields -0.06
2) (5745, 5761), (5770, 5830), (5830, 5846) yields 0.04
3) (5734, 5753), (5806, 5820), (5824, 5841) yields 0.02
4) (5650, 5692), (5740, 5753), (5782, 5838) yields -0.11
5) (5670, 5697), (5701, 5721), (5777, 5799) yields -0.04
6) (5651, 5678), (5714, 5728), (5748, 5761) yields -0.03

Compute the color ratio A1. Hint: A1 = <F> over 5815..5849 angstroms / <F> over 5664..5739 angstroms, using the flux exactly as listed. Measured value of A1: 1.08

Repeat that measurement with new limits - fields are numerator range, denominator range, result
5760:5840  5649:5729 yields 1.09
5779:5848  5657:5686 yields 1.11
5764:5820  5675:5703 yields 1.10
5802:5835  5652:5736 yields 1.10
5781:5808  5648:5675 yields 1.12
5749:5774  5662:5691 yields 1.14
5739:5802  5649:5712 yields 1.13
